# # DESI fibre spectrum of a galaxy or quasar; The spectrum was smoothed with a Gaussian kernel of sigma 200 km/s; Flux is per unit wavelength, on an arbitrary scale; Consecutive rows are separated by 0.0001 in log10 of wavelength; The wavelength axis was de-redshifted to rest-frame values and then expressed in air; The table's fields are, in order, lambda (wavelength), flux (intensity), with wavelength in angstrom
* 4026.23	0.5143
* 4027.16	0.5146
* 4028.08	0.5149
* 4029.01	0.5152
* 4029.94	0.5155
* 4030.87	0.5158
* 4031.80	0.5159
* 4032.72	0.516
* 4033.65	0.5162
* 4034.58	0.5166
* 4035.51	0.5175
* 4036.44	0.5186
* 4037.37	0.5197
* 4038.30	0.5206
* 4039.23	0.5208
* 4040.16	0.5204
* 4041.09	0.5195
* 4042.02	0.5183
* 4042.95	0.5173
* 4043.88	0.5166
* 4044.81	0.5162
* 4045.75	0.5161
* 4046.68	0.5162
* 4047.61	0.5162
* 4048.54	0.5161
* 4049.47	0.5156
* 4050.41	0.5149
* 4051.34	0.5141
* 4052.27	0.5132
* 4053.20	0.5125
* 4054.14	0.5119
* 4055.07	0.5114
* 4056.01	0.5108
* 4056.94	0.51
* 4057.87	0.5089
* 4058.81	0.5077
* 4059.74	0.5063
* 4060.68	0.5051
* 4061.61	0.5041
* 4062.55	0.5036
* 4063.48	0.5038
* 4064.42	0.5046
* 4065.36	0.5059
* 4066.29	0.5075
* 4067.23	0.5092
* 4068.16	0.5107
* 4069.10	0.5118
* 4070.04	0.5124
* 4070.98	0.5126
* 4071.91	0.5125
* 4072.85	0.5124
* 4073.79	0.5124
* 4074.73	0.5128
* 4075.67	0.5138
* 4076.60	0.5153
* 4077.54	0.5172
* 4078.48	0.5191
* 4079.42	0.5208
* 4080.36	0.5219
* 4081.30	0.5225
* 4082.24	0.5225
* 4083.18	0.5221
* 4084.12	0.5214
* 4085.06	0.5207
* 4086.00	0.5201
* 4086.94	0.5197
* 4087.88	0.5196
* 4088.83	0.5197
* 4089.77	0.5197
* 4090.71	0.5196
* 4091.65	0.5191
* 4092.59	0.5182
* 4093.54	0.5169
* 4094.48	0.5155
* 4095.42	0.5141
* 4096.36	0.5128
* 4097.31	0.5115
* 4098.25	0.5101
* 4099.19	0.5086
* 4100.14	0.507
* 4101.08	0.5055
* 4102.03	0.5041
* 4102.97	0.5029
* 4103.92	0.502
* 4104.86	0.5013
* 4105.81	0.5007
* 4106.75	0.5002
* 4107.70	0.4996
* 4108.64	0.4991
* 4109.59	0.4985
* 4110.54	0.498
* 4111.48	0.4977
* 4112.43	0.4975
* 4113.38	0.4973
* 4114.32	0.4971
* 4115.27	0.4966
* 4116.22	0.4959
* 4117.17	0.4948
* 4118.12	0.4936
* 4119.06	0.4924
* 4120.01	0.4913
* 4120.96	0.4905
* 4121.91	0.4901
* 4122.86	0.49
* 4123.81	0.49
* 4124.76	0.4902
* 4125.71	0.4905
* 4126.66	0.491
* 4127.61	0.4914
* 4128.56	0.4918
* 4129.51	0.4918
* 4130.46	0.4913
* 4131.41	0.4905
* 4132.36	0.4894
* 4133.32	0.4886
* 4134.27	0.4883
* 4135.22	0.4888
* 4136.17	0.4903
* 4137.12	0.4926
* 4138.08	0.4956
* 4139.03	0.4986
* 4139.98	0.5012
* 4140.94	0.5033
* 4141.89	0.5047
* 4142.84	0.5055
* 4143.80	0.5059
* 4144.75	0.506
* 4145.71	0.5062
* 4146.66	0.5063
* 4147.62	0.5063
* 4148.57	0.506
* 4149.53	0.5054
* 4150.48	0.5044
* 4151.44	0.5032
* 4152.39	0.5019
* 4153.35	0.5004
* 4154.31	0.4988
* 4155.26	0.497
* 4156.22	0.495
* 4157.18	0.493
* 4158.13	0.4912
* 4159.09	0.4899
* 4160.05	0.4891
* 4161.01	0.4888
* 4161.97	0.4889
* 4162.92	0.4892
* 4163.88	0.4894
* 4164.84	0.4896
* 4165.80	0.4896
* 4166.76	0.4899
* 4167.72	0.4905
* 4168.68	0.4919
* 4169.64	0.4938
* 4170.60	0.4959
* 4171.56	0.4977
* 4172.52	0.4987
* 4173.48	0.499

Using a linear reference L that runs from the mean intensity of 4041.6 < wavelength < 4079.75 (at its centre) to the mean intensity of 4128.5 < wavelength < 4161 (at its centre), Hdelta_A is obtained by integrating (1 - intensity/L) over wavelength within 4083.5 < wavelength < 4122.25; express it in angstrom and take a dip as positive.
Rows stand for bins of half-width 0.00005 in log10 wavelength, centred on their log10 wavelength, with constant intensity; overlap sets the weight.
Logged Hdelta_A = -0.1 angstrom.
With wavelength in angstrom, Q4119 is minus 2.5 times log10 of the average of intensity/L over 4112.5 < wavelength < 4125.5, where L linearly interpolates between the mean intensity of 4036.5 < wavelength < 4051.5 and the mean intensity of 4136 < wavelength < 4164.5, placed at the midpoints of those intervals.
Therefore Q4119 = 0.02 mag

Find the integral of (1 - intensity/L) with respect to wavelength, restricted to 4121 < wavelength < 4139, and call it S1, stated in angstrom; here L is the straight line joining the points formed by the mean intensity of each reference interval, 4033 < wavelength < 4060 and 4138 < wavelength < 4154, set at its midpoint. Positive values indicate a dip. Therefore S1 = 0.5 angstrom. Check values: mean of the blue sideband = 0.515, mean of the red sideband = 0.504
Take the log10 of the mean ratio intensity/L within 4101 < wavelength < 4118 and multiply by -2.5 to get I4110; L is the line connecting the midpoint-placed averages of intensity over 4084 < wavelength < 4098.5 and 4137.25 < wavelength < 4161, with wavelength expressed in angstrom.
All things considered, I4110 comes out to 0.03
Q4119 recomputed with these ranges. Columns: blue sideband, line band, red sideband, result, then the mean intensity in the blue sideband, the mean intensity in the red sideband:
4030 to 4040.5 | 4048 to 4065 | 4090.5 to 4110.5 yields 0.01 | 0.518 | 0.508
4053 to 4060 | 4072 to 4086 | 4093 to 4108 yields -0.02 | 0.51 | 0.507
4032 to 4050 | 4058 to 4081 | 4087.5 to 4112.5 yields 0.00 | 0.518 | 0.508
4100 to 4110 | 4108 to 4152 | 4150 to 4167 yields 0.00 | 0.502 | 0.494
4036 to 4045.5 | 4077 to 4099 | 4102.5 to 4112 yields -0.03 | 0.518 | 0.5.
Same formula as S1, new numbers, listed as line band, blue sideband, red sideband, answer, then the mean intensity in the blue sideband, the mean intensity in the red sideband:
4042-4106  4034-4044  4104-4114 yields -0.5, 0.519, 0.499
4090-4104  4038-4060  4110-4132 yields -0.3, 0.515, 0.493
